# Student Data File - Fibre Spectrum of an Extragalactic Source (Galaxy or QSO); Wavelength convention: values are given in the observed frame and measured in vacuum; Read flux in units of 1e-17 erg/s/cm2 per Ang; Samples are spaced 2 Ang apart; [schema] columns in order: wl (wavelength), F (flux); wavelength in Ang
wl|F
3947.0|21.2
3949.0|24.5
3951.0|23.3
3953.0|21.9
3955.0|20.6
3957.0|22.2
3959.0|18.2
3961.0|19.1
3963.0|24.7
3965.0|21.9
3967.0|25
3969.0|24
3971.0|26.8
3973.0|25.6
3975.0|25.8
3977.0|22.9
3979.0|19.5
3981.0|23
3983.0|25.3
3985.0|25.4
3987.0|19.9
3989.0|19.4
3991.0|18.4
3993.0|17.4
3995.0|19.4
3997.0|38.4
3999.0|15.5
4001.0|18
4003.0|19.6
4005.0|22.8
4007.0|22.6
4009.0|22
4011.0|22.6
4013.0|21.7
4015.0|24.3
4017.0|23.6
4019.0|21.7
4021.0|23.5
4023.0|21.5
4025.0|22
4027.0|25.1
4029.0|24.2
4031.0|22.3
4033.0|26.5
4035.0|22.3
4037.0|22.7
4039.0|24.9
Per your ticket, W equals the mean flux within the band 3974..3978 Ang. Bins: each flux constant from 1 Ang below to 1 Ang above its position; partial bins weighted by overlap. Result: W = 24.4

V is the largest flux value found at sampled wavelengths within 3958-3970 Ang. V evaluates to 25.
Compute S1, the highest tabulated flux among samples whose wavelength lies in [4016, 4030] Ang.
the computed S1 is 25.1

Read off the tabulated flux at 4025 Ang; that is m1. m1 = 22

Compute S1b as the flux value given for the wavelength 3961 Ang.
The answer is 19.1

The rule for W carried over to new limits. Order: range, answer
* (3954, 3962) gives 20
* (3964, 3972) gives 24.4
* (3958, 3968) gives 21.8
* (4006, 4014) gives 22.2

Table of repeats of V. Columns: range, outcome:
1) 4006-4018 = 24.3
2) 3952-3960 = 22.2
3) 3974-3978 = 25.8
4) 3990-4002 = 38.4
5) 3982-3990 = 25.4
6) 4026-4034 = 26.5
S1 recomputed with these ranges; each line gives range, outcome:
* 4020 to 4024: 23.5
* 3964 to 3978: 26.8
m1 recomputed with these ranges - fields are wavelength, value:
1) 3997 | 38.4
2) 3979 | 19.5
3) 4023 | 21.5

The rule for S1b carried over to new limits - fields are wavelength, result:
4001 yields 18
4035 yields 22.3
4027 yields 25.1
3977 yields 22.9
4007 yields 22.6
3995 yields 19.4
